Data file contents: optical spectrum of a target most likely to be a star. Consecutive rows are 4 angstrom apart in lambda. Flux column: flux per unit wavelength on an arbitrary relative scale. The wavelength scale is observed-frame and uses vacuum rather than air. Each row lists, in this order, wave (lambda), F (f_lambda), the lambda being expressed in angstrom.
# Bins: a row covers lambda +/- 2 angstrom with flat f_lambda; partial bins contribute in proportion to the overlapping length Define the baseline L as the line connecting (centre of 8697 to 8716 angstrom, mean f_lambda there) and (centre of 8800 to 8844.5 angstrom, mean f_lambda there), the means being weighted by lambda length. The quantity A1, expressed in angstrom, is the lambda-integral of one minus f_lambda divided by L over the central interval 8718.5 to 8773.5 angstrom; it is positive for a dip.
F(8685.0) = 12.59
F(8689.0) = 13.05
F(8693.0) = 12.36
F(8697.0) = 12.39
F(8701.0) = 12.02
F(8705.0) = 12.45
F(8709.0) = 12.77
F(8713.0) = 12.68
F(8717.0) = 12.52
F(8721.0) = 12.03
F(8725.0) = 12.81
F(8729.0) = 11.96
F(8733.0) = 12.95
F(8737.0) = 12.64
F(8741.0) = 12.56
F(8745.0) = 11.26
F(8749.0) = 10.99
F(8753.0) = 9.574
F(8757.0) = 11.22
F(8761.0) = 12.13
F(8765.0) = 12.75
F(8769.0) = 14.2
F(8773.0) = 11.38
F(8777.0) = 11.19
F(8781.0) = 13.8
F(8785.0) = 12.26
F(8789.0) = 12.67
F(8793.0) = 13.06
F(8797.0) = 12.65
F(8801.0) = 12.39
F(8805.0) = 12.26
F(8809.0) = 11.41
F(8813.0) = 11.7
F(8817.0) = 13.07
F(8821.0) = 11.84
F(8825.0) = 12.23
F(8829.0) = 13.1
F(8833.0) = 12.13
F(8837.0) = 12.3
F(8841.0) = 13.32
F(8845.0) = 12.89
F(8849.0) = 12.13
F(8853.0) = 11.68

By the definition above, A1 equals 1.7 angstrom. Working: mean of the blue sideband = 12.5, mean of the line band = 12.1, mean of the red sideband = 12.4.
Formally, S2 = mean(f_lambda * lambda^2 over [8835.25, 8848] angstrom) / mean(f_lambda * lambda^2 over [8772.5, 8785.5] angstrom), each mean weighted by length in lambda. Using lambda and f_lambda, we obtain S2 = 1.1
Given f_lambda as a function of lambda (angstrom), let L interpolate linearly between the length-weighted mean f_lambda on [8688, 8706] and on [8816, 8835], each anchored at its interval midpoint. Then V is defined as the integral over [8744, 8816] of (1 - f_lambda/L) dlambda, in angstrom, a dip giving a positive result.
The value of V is 2.09 angstrom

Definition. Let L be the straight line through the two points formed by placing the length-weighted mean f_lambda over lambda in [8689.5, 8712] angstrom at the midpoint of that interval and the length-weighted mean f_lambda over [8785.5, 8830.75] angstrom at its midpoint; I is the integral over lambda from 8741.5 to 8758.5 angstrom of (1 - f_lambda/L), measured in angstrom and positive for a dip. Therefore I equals 2.1 angstrom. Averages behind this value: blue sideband 12.5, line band 10.9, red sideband 12.4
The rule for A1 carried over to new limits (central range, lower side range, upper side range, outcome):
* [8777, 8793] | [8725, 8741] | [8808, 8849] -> -0.3 angstrom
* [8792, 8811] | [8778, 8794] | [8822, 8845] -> 0.7 angstrom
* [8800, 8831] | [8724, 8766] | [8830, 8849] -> 0.5 angstrom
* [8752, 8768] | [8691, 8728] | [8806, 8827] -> 0.7 angstrom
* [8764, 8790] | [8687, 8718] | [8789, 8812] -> -0.4 angstrom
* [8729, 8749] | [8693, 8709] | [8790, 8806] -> 0.4 angstrom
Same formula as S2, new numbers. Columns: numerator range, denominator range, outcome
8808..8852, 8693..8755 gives 1.05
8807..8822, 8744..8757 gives 1.14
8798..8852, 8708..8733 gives 1.01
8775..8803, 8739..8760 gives 1.14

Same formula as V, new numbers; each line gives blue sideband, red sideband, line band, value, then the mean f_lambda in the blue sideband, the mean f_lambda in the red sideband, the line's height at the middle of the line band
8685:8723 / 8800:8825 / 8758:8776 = -0.3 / 12.5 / 12.1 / 12.3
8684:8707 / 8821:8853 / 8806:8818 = 0.5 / 12.5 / 12.5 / 12.5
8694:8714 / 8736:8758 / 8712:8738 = -1.3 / 12.4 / 11.3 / 11.9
